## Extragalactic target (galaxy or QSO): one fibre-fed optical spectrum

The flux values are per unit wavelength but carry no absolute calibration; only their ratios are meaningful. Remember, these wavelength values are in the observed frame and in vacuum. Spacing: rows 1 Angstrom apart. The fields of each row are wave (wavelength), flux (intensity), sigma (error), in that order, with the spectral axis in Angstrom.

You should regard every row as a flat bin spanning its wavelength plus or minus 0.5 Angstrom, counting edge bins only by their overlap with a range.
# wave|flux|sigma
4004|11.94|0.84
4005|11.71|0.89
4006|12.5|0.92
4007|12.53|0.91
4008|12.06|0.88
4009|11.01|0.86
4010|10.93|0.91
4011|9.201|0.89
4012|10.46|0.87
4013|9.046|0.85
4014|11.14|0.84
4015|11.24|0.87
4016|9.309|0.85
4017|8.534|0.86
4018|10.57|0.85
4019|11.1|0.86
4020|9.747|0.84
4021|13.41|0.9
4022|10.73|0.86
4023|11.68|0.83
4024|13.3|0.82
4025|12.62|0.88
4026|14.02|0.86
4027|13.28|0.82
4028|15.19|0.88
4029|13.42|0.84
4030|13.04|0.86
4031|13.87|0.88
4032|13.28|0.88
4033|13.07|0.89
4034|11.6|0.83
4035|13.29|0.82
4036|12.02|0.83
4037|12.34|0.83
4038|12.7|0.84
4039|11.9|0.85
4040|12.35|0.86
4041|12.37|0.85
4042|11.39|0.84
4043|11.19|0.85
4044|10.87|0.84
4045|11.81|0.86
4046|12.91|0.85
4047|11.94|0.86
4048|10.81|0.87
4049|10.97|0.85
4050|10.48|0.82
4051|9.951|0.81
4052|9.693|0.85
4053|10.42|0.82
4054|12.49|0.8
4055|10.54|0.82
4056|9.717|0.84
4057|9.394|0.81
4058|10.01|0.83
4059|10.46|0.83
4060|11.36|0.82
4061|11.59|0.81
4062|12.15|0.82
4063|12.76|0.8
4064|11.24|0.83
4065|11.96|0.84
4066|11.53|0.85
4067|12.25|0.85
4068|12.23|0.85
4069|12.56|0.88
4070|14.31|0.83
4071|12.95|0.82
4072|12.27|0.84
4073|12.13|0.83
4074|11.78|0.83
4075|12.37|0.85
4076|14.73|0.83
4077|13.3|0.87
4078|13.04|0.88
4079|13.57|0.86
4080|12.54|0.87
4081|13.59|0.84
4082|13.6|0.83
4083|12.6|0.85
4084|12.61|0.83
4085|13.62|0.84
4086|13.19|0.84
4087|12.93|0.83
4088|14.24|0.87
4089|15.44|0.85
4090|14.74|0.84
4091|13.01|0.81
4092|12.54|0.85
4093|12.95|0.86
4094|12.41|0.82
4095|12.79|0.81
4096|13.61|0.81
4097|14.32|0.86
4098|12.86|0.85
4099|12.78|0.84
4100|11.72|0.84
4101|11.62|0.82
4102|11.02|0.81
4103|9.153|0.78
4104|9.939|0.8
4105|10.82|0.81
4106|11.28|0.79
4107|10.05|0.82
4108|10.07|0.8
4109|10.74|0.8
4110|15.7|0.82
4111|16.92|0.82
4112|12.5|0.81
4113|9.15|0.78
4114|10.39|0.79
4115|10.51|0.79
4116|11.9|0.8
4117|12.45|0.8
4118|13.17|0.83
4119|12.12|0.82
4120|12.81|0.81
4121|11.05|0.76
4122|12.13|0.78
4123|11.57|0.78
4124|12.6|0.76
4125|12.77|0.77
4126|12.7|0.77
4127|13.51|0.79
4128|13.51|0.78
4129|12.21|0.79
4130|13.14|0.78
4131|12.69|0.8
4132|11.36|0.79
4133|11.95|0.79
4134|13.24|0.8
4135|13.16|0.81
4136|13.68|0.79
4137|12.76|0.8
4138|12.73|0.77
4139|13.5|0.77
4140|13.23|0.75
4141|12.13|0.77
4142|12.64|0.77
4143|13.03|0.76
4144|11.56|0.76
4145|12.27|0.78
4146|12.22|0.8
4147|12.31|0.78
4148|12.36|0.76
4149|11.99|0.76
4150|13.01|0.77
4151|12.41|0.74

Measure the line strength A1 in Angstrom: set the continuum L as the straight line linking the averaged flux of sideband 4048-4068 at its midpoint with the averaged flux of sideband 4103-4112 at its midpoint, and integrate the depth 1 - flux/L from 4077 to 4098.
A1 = -3.4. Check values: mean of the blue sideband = 11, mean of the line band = 13.4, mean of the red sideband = 11.8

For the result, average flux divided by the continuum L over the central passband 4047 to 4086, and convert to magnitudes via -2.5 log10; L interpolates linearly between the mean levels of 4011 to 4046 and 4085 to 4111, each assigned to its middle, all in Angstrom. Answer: 0.03 mag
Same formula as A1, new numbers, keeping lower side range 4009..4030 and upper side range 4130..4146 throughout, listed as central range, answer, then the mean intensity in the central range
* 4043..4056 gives 0.8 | 11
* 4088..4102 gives -1.0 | 13.1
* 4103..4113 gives 0.5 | 11.7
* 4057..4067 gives 0.4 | 11.4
